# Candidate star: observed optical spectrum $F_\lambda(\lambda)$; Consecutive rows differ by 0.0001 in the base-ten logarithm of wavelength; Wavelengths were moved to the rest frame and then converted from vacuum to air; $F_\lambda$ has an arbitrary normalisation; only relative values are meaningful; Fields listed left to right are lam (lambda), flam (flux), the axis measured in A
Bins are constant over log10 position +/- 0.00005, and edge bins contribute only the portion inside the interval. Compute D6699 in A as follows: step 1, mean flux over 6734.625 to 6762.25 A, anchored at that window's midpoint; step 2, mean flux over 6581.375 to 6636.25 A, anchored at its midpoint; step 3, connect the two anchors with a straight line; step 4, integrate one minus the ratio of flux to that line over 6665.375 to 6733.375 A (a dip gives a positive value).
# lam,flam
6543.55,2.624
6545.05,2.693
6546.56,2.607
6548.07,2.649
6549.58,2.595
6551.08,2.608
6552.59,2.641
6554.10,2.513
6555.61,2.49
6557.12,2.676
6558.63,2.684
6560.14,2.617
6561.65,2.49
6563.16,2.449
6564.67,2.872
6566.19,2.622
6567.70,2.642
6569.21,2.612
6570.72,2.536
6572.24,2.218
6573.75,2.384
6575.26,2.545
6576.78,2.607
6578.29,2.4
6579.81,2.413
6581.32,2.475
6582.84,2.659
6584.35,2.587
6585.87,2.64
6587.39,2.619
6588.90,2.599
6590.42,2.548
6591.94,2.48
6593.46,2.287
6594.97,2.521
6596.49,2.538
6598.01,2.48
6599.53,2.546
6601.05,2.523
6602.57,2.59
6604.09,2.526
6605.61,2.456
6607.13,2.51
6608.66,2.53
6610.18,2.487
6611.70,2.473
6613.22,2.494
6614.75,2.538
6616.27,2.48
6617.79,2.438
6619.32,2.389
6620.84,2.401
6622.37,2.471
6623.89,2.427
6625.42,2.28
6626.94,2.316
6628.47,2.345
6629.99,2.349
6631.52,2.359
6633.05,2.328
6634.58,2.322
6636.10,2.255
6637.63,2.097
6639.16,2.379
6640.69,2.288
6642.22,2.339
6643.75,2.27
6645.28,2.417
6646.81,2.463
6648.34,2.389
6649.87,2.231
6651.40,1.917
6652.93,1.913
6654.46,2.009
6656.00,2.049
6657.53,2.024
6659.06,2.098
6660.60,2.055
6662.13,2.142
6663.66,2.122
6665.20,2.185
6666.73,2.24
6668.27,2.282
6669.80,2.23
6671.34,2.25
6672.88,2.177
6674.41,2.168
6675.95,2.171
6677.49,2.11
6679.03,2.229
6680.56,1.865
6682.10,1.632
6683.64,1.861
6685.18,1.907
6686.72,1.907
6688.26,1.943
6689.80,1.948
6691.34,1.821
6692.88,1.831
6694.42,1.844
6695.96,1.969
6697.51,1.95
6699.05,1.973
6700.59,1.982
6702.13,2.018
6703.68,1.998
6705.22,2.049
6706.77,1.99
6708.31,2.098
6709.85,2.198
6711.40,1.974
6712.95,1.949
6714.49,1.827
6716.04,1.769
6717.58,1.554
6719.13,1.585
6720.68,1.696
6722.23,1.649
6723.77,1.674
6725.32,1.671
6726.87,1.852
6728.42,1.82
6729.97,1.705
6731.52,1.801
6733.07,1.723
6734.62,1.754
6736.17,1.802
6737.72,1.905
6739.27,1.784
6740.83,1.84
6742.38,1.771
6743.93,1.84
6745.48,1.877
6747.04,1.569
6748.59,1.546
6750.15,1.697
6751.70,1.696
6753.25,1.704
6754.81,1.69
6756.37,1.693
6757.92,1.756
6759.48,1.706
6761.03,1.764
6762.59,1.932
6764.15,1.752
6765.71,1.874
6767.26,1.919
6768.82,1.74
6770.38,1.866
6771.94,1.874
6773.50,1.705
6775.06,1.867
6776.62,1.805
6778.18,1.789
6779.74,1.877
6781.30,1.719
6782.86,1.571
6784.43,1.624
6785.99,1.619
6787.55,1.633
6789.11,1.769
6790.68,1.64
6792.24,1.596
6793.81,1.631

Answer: 2.4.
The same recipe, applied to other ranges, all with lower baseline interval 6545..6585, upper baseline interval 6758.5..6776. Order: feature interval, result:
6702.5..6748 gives 3.56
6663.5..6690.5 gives 1.06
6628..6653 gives 0.02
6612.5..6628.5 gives -0.41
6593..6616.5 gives -0.83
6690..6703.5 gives 0.97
